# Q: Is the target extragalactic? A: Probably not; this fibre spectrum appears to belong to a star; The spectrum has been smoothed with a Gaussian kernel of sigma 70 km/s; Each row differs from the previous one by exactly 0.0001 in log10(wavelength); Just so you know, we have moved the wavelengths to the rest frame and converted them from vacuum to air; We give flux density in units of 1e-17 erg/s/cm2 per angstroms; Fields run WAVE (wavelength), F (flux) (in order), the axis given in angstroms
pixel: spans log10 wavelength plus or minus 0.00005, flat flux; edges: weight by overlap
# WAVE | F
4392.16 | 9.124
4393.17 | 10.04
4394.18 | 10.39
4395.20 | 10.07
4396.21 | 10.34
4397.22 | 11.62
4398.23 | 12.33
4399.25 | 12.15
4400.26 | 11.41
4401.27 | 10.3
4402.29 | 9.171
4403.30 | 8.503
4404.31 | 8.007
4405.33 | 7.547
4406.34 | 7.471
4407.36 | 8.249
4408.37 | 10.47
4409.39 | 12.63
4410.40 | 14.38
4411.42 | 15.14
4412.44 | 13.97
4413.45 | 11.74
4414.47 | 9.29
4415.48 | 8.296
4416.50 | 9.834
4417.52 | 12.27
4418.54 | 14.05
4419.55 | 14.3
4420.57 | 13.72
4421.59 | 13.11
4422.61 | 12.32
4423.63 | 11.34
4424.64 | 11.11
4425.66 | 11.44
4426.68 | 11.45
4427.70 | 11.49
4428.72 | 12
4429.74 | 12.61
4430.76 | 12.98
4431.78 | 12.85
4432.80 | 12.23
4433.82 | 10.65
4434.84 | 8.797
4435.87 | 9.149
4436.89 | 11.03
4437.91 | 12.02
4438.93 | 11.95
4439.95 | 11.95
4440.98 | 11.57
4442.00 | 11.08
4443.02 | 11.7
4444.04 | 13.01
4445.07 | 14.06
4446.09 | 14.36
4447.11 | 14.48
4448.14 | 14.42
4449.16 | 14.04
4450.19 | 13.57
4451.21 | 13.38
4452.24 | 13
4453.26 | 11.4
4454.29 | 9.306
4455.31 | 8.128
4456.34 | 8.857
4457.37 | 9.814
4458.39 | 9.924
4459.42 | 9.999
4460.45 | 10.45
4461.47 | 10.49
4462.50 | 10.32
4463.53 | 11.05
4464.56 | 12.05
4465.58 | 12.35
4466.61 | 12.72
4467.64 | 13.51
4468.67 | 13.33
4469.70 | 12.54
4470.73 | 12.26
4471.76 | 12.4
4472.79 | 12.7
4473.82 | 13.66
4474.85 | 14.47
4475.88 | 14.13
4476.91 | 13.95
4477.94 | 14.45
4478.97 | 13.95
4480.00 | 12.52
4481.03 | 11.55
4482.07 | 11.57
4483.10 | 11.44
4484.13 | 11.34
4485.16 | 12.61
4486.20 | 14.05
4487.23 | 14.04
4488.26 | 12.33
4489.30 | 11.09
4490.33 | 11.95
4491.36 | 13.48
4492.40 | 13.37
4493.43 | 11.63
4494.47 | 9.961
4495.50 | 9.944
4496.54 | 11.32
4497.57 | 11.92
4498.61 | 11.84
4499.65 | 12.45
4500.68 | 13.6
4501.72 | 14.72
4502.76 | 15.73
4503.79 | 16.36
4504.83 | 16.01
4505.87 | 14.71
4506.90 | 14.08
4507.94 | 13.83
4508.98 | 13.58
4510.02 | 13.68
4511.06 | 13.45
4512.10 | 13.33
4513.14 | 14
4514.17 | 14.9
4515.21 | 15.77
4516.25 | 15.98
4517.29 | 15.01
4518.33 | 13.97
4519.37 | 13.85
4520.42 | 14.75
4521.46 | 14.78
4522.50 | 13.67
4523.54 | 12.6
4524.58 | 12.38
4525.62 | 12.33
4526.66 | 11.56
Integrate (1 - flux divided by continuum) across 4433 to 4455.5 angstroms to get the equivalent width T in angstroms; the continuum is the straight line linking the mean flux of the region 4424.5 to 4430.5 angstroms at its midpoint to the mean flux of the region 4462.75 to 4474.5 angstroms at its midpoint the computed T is 0.2 angstroms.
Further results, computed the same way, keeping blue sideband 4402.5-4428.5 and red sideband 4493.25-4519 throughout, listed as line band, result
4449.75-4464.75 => 2.0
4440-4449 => -0.8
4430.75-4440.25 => 0.4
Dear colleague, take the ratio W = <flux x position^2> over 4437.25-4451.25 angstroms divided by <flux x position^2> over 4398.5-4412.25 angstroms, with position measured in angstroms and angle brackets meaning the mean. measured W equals 1.25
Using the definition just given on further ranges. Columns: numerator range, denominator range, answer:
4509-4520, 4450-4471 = 1.30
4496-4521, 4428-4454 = 1.18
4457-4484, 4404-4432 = 1.08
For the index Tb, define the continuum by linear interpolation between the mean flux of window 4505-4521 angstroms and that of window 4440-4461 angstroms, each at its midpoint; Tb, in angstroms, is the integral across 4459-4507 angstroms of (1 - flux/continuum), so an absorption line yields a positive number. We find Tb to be 1.7 angstroms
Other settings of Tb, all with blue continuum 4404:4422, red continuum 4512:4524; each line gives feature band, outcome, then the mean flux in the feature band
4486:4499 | 1.6 angstroms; 12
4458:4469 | 1.2 angstroms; 11.5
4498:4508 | -0.2 angstroms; 14.3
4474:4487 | 0.3 angstroms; 13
